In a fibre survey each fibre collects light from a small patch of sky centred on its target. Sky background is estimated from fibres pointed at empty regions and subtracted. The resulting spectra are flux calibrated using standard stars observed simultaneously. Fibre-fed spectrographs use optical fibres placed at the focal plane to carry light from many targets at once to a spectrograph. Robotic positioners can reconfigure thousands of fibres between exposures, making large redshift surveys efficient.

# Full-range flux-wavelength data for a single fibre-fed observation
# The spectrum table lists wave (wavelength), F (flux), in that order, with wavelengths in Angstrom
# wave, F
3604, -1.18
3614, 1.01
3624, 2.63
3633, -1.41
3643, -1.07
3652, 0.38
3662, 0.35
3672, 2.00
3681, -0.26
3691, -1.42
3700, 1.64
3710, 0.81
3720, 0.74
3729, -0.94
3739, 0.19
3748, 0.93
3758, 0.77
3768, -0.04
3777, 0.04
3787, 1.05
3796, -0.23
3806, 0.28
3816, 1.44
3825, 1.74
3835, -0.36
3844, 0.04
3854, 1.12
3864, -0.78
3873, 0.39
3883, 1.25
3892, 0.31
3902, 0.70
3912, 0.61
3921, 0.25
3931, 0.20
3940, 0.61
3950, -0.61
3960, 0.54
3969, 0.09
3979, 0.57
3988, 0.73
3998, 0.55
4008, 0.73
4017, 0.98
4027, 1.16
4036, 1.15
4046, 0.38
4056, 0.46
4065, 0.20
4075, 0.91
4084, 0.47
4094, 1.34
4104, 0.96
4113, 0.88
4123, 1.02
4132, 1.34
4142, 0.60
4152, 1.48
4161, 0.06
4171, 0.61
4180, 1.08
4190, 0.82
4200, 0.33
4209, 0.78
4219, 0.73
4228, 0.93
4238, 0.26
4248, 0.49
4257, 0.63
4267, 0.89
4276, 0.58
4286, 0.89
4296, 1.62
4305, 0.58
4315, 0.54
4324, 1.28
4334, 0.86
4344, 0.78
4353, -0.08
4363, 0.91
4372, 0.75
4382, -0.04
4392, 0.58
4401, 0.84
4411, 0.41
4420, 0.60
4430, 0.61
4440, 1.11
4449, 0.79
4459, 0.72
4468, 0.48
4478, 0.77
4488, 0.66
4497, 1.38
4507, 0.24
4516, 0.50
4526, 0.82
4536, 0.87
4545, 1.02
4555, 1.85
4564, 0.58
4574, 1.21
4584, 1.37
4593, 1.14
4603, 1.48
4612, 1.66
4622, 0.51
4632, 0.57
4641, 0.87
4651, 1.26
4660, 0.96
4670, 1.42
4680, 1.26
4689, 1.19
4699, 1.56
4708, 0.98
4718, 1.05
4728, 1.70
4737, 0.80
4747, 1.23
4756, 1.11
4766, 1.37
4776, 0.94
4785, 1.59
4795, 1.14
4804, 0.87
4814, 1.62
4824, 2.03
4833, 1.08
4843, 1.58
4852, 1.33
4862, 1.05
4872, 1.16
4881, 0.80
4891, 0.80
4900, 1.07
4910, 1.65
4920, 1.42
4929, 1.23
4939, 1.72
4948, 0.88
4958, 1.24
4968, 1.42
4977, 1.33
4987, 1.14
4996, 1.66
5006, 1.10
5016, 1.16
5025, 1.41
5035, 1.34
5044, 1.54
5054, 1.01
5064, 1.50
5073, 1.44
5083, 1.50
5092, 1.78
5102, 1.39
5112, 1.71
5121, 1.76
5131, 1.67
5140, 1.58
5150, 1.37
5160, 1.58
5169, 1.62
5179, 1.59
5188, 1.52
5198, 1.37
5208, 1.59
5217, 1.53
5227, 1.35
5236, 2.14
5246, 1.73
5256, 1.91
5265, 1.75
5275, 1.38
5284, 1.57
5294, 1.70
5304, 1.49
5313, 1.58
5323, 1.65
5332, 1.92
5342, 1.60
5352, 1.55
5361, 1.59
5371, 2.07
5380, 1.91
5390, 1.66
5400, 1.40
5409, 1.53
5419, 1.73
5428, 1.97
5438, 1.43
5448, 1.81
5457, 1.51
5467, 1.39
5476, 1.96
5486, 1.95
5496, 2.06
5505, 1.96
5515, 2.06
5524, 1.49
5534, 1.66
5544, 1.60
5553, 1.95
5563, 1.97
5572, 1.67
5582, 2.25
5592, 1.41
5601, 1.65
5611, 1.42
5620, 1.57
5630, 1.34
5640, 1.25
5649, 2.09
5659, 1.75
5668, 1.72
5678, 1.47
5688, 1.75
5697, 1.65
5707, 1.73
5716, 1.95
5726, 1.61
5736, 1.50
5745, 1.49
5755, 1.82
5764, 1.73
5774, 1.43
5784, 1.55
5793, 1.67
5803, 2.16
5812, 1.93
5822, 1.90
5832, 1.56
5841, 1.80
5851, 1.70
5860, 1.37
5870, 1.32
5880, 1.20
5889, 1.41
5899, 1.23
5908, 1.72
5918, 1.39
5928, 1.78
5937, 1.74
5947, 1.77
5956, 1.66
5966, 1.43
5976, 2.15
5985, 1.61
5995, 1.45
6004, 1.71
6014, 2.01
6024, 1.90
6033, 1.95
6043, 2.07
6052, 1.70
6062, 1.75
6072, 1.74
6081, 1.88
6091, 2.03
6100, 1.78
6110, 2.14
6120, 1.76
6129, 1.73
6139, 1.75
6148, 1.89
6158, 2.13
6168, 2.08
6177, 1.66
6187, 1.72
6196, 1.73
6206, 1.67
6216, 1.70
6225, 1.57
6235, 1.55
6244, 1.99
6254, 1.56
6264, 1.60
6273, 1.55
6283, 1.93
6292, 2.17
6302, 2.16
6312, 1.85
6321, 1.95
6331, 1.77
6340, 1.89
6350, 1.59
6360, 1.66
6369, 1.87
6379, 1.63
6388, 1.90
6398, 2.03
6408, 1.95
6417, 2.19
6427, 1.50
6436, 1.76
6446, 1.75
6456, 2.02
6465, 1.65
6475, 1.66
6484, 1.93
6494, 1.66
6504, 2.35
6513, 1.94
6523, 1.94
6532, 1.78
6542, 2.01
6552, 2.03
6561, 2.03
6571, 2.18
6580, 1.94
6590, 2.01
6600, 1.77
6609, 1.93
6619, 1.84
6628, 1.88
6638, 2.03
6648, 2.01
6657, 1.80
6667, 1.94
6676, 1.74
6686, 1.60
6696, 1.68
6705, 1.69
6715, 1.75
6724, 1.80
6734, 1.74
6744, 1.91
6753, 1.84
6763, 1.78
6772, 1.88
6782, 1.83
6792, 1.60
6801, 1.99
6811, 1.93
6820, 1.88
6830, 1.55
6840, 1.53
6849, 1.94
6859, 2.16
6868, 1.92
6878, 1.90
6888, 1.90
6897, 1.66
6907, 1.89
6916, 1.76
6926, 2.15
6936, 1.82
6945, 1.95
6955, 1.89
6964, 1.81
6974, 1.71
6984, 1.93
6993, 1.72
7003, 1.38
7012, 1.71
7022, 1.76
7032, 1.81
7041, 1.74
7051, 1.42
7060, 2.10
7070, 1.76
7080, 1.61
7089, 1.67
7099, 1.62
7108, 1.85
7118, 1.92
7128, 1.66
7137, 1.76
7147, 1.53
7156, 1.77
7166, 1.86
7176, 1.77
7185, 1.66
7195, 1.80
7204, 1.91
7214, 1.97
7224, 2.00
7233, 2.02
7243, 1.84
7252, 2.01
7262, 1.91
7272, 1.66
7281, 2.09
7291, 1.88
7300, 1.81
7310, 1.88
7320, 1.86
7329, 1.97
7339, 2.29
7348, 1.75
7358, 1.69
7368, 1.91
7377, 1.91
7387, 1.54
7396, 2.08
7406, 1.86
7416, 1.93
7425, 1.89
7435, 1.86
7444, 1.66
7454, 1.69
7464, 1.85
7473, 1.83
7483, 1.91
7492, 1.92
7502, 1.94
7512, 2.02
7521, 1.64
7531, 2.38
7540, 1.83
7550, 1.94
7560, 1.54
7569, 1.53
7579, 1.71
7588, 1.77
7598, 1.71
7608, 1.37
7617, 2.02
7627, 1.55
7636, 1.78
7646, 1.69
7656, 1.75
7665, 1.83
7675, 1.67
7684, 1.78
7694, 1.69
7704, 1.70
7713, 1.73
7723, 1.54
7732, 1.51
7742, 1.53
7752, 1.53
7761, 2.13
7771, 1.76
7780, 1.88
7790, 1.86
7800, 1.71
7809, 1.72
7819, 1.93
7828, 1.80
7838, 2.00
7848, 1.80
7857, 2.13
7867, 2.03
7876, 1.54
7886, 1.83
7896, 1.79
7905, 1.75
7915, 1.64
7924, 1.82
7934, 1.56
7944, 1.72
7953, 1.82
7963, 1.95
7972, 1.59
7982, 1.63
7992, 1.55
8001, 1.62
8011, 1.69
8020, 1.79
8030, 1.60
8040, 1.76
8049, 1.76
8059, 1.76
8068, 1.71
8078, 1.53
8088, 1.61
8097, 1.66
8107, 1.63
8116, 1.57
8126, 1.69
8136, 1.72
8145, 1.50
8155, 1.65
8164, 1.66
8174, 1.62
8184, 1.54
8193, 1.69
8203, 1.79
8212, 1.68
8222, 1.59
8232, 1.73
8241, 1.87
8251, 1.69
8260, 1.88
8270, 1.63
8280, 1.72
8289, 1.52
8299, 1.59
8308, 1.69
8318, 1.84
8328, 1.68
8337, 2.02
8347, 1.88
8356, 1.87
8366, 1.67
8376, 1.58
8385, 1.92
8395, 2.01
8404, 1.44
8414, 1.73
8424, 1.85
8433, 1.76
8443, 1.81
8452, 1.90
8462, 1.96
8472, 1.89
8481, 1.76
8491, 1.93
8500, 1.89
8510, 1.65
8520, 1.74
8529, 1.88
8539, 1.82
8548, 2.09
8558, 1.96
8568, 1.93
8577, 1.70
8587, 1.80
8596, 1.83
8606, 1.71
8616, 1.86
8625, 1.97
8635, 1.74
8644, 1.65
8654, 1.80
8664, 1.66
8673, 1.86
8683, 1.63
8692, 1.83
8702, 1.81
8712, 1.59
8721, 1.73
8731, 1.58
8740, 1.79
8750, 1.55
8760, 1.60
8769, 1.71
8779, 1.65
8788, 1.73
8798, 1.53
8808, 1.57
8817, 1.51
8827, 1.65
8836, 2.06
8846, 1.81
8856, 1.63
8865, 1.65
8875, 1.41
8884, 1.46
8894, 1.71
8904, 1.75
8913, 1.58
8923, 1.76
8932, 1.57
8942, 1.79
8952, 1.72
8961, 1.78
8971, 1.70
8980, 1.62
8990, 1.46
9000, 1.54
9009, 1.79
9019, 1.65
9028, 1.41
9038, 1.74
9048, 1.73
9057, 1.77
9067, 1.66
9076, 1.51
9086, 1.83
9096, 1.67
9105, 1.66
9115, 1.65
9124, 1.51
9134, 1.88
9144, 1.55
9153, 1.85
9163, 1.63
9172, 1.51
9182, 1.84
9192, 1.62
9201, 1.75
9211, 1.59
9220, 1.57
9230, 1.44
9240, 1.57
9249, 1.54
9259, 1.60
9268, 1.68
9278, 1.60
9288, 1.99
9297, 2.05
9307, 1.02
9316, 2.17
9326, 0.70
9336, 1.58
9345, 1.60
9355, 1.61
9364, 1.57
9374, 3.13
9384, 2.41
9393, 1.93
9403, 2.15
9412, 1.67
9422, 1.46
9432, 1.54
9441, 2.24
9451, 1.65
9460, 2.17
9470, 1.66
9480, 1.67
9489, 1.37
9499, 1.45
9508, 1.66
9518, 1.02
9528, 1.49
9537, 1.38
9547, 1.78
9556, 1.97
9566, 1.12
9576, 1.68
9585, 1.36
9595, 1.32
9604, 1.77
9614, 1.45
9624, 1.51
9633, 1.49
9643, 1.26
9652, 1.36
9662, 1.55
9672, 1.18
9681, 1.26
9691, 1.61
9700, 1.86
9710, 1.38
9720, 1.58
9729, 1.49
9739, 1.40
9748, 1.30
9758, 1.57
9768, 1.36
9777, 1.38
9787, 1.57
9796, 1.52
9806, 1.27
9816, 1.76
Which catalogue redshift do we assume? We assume 0.137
